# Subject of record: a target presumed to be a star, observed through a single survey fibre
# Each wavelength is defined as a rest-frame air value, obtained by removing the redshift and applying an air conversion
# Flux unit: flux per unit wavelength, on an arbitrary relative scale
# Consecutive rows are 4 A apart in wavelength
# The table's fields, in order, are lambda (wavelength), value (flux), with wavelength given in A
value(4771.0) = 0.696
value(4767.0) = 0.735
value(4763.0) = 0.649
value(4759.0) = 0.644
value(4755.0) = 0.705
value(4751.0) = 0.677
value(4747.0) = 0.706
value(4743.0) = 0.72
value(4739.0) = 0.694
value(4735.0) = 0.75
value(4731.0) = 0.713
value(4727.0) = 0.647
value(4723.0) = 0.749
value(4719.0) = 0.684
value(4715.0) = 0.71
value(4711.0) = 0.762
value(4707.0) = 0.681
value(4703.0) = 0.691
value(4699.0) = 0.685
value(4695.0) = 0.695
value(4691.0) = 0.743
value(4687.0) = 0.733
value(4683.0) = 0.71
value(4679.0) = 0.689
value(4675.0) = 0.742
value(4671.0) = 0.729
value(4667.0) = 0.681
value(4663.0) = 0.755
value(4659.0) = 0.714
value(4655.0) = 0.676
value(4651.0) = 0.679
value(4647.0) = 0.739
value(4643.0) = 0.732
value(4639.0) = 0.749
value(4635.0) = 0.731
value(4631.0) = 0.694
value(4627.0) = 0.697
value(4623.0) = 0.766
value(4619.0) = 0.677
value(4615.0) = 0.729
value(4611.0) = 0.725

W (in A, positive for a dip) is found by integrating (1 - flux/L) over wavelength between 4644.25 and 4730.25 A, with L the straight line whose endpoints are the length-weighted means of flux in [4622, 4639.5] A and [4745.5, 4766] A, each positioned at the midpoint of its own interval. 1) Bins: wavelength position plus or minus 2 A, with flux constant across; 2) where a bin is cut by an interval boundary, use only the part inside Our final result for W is -0.8 A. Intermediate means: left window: 0.723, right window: 0.678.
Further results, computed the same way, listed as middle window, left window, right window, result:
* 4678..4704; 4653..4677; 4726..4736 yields 0.13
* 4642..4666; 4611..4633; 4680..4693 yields 0.20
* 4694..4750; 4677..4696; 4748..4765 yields -1.09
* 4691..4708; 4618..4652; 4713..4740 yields 0.39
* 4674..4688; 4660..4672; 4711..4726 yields 0.07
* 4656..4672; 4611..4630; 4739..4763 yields -0.21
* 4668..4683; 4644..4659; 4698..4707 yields -0.45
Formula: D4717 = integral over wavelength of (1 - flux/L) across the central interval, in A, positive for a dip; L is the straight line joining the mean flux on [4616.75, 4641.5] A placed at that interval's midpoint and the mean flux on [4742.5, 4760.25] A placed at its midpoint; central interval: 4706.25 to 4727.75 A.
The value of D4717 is -0.4 A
